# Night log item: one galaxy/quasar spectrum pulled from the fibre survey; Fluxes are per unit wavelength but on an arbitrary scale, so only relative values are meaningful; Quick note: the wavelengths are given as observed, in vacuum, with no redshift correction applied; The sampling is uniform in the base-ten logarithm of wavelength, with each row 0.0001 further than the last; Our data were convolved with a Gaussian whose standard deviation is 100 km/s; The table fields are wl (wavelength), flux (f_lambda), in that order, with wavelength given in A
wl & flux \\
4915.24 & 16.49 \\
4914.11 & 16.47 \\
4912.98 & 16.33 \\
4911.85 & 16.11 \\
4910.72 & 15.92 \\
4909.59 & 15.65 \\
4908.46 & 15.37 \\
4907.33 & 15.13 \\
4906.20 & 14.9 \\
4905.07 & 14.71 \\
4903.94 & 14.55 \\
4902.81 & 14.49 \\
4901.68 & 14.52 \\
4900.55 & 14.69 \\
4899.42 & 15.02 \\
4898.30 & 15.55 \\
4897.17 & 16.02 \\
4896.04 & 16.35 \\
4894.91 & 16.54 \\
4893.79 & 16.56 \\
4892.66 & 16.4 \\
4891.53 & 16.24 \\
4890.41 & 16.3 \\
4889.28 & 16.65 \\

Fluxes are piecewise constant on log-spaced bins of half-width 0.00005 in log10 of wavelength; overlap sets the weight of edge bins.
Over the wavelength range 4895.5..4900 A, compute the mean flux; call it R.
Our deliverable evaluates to 15.7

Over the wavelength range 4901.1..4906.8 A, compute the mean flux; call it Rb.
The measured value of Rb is 14.6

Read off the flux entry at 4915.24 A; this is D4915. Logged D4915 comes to 16.49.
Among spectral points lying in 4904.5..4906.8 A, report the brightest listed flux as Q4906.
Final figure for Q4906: 14.9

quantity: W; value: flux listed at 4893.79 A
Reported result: 16.56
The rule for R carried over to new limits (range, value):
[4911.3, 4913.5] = 16.2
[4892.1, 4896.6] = 16.5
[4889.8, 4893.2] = 16.3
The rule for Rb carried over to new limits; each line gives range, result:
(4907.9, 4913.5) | 15.9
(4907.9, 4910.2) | 15.5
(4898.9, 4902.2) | 14.7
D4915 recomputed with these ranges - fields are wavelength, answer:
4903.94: 14.55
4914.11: 16.47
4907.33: 15.13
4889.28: 16.65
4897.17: 16.02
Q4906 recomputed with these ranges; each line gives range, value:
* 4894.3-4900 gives 16.54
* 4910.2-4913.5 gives 16.33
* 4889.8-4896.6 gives 16.56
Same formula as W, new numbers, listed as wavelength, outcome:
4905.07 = 14.71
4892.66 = 16.4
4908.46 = 15.37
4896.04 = 16.35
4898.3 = 15.55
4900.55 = 14.69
